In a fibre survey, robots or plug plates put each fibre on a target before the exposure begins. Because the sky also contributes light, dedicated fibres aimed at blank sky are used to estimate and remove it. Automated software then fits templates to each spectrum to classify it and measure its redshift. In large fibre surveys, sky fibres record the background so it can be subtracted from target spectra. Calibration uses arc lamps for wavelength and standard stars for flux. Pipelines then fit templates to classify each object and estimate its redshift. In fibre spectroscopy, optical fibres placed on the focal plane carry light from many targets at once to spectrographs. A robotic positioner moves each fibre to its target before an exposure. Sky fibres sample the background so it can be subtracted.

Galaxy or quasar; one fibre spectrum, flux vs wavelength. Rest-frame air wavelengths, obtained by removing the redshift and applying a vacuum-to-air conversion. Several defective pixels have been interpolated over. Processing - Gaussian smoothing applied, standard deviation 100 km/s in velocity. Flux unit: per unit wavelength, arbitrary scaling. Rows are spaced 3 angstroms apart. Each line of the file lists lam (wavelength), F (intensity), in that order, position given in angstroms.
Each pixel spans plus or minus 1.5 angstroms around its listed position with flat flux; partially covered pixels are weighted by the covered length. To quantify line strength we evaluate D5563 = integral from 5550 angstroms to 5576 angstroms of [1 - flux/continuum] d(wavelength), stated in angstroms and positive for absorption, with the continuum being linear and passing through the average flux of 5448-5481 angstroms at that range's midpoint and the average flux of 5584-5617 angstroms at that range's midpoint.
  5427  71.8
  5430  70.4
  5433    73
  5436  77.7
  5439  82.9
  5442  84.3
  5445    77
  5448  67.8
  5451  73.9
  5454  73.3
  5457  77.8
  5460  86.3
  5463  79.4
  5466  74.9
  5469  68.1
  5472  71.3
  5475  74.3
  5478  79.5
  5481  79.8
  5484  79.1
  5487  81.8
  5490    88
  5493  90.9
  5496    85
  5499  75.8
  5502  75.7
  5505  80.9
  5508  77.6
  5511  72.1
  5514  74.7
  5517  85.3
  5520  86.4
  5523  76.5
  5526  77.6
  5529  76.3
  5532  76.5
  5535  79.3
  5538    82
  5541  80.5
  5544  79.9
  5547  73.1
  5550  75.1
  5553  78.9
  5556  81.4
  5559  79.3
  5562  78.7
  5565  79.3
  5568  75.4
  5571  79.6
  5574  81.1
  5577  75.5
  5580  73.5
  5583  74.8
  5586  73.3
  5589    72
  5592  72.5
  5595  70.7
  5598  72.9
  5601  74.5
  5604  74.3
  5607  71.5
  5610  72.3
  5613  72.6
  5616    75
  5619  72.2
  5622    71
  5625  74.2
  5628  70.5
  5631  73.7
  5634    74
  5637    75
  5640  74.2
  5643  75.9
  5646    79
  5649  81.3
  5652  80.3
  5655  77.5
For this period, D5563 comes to -1.9 angstroms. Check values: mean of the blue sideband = 75.7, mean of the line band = 78.9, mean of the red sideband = 72.9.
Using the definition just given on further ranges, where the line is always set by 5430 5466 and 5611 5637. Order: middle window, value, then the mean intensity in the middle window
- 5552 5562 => -0.7 angstroms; 79.7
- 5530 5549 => -0.9 angstroms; 78.4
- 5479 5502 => -1.9 angstroms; 82.4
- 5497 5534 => -1.2 angstroms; 78.1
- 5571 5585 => -0.4 angstroms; 76.5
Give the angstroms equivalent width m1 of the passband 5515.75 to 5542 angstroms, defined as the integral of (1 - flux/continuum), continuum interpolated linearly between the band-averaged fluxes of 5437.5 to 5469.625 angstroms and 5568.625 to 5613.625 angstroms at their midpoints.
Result -1.57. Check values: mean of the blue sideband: 77.1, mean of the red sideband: 74.1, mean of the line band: 80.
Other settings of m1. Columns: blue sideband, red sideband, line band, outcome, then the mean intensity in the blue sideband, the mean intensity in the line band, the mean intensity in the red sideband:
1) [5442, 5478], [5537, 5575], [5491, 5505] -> -0.9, 75.5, 82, 78.7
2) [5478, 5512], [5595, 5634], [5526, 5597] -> -0.5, 80.7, 76.9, 72.9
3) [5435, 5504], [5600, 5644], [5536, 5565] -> -1.2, 78.5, 78.8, 73.4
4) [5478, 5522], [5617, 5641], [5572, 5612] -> 0.8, 80.8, 73.8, 73.1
